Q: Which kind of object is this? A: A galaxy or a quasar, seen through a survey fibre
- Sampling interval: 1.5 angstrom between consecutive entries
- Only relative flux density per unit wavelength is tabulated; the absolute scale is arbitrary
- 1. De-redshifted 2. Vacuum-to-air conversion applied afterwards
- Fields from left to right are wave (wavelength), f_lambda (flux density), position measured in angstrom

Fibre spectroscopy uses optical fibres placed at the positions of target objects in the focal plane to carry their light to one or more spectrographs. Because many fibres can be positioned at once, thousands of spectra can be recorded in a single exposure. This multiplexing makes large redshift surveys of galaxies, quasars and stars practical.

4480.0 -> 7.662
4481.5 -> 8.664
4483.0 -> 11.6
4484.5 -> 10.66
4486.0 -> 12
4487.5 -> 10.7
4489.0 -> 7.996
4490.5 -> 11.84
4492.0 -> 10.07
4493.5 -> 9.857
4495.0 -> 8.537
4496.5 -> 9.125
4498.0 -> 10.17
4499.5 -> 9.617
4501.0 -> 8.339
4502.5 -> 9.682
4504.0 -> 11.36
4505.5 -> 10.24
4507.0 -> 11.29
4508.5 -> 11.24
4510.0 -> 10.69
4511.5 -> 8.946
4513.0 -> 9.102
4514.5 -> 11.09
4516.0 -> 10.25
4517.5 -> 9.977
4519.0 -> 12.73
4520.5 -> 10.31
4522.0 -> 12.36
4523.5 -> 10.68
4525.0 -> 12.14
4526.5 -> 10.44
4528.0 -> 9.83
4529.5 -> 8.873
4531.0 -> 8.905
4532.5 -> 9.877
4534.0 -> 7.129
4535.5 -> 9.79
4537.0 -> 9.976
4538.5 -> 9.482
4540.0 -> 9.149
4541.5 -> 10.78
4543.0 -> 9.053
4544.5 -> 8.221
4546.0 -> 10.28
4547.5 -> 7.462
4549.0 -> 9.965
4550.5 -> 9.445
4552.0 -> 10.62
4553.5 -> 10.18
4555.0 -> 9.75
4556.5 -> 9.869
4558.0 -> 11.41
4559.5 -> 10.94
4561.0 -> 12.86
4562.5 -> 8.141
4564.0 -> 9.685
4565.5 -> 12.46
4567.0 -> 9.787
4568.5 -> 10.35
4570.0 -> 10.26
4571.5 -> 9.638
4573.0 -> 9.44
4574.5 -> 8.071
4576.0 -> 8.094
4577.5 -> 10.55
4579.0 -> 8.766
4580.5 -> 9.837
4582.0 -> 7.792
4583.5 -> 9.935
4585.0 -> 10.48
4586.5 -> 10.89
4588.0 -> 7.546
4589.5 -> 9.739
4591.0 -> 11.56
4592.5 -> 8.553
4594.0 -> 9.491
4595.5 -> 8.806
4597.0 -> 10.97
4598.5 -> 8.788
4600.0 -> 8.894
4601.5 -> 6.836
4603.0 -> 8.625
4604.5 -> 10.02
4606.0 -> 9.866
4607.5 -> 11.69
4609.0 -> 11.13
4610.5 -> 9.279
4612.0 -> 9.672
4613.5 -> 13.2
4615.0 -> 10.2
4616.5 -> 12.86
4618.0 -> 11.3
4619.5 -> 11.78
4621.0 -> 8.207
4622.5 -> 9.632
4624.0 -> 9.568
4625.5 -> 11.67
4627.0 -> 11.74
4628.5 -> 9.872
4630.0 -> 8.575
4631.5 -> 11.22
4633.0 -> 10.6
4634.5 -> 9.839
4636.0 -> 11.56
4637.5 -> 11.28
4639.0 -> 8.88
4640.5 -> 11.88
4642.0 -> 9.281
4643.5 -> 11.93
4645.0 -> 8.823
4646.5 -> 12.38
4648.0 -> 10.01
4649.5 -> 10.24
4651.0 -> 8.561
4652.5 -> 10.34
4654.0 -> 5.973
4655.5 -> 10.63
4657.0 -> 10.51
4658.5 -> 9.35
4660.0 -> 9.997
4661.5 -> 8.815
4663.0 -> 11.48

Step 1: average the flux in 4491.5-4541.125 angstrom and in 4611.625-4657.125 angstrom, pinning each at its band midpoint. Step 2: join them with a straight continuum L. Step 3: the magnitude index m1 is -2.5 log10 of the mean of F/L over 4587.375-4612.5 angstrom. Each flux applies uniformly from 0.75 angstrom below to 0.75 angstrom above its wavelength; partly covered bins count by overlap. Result 0.09 mag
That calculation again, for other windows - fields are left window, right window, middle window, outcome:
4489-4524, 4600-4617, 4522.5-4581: 0.05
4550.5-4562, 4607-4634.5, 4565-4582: 0.11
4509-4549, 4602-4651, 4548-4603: 0.05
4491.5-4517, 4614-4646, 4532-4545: 0.10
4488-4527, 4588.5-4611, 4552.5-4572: -0.06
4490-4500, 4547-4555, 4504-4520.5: -0.09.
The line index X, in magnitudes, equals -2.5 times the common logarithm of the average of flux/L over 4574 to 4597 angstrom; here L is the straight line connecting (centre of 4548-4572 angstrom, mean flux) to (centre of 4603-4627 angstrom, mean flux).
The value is 0.12 mag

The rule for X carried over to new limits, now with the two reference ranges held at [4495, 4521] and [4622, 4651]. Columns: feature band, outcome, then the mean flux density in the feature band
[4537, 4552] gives 0.09 mag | 9.41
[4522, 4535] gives 0.04 mag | 9.89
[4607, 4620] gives -0.08 mag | 11.2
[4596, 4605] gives 0.15 mag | 8.99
